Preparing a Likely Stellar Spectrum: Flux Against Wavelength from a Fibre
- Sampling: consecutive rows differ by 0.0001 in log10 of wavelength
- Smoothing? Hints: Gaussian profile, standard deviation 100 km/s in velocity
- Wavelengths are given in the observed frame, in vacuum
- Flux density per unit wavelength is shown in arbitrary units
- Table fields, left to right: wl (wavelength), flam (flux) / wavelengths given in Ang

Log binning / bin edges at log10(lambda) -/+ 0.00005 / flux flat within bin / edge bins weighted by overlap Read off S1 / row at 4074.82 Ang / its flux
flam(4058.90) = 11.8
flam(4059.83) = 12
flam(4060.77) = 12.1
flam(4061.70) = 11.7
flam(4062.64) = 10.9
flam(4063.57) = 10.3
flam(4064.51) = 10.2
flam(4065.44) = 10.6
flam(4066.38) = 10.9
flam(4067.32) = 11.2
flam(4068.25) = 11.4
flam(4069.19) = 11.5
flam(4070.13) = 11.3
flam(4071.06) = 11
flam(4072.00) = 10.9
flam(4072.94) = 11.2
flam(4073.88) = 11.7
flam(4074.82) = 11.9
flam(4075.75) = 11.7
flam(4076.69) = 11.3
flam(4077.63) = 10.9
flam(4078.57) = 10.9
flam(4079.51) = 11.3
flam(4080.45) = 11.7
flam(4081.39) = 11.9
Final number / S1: 11.9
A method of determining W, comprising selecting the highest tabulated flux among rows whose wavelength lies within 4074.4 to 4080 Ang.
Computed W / 11.9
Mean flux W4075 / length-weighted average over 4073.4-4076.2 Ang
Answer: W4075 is 11.8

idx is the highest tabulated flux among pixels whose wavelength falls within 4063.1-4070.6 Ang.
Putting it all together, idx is 11.5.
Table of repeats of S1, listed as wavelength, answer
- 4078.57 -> 10.9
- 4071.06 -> 11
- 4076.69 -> 11.3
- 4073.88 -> 11.7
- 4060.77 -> 12.1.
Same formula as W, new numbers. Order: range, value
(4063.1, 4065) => 10.3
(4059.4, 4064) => 12.1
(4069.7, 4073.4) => 11.3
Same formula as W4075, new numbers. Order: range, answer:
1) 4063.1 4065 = 10.3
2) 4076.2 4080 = 11.1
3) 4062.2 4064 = 10.6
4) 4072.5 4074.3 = 11.4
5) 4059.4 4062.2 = 11.9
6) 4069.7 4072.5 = 11.1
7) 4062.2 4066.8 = 10.6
